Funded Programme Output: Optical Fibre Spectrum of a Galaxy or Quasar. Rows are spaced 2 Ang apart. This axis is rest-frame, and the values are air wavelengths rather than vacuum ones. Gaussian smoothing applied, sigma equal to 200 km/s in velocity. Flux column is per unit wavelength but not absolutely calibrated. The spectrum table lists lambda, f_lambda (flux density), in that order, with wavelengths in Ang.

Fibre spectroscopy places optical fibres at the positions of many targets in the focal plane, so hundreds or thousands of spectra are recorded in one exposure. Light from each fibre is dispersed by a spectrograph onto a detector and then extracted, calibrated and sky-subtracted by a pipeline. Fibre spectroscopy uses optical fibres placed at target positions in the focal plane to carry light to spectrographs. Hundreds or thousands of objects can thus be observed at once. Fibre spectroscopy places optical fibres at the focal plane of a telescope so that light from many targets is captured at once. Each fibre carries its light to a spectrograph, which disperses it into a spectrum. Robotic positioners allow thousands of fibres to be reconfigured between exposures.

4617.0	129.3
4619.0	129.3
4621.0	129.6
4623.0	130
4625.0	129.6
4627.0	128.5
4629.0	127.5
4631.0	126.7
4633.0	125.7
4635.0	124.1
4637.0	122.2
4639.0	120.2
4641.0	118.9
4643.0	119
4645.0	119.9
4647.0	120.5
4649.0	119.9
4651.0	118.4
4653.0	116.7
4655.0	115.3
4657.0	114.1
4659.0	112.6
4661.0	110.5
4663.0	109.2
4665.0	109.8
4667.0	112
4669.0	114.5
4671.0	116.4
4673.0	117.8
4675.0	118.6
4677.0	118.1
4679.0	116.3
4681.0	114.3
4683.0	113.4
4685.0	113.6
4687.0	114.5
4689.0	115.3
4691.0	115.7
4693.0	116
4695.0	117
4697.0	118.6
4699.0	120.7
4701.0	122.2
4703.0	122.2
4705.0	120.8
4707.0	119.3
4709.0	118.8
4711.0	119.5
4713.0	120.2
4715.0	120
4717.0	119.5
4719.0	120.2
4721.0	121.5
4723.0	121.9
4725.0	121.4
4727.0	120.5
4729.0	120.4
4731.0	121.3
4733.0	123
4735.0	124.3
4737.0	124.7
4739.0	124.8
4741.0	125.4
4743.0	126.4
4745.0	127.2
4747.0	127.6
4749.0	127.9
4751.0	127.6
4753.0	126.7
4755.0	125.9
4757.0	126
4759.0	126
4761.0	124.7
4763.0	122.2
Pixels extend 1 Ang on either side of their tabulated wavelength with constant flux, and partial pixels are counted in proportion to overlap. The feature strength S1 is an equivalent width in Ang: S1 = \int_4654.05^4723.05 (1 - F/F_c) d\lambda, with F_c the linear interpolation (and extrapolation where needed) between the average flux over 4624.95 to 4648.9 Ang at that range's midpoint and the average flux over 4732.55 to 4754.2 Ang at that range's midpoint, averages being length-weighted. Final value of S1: 4.31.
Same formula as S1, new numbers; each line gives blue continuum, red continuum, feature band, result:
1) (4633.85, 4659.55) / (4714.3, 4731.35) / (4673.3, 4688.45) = 0.5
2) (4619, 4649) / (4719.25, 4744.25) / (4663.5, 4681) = 1.2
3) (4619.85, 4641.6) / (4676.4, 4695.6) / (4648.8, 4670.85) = 1.2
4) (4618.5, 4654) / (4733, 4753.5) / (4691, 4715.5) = 1.1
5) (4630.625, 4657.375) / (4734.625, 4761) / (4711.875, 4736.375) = 0.7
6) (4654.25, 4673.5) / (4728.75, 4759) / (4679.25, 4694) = 0.2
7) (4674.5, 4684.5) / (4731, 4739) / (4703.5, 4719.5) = 0.1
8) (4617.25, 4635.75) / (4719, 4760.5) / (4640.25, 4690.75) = 4.5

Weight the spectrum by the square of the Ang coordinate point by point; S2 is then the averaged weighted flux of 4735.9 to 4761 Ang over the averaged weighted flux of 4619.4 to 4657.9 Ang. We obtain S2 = 1.08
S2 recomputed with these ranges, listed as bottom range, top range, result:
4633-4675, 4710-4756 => 1.09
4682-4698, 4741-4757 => 1.13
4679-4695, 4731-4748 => 1.11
